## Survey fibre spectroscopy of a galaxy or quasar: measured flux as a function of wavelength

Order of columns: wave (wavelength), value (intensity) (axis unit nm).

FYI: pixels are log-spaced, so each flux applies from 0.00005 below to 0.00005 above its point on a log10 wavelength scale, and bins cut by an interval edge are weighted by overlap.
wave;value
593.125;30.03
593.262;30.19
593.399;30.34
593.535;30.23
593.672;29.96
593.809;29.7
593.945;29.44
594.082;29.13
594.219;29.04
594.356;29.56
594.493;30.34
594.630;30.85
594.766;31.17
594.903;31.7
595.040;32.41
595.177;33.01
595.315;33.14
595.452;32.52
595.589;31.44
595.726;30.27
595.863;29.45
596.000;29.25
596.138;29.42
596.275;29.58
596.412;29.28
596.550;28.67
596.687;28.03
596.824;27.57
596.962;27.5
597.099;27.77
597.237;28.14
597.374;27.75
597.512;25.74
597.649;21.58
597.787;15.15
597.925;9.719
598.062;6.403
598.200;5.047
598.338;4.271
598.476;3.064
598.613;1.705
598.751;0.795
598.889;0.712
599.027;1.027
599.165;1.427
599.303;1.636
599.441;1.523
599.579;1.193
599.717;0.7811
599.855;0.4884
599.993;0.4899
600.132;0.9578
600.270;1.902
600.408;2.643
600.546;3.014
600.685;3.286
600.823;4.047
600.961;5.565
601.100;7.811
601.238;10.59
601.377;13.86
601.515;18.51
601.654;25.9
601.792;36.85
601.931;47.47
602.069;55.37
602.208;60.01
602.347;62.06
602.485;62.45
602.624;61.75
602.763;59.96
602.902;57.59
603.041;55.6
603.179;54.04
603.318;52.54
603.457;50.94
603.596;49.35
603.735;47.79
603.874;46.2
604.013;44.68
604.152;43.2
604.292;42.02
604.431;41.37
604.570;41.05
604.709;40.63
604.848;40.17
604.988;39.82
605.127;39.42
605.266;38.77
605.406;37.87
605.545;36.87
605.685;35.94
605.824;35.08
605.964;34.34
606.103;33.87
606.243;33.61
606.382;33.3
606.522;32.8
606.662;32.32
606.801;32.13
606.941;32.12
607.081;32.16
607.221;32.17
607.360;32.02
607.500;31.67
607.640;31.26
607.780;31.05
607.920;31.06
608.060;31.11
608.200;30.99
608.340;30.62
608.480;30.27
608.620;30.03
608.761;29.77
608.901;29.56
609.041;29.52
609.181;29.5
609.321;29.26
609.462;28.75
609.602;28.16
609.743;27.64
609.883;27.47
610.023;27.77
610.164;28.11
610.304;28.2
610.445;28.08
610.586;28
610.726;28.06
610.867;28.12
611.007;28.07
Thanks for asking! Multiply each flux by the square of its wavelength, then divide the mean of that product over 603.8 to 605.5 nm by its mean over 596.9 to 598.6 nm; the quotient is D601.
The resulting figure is 2.59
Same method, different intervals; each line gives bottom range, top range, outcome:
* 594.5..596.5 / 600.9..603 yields 1.30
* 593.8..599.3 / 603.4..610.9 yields 1.59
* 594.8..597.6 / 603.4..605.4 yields 1.49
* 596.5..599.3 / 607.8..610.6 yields 2.14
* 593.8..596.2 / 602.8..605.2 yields 1.56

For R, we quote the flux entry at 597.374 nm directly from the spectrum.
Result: 27.75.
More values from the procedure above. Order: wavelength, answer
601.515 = 18.51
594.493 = 30.34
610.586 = 28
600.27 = 1.902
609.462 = 28.75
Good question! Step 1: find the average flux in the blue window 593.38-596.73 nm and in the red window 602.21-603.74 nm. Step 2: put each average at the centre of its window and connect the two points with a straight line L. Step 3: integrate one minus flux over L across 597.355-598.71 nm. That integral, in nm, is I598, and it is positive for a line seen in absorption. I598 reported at 0.97 nm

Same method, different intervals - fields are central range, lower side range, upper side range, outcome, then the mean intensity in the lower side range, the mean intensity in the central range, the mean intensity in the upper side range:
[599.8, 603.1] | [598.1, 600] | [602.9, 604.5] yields 0.54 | 1.84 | 27.5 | 48.4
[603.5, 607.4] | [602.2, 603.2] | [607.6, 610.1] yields 0.69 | 59.4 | 38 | 29.6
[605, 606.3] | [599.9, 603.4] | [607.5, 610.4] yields -0.28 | 30.5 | 36.4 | 29.5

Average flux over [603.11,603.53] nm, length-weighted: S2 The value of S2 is 52.5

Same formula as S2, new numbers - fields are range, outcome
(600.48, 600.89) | 3.45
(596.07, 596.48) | 29.5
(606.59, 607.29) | 32.2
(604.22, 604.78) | 41.3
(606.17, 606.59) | 33.2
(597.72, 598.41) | 8.07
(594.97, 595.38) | 32.8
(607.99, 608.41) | 30.9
